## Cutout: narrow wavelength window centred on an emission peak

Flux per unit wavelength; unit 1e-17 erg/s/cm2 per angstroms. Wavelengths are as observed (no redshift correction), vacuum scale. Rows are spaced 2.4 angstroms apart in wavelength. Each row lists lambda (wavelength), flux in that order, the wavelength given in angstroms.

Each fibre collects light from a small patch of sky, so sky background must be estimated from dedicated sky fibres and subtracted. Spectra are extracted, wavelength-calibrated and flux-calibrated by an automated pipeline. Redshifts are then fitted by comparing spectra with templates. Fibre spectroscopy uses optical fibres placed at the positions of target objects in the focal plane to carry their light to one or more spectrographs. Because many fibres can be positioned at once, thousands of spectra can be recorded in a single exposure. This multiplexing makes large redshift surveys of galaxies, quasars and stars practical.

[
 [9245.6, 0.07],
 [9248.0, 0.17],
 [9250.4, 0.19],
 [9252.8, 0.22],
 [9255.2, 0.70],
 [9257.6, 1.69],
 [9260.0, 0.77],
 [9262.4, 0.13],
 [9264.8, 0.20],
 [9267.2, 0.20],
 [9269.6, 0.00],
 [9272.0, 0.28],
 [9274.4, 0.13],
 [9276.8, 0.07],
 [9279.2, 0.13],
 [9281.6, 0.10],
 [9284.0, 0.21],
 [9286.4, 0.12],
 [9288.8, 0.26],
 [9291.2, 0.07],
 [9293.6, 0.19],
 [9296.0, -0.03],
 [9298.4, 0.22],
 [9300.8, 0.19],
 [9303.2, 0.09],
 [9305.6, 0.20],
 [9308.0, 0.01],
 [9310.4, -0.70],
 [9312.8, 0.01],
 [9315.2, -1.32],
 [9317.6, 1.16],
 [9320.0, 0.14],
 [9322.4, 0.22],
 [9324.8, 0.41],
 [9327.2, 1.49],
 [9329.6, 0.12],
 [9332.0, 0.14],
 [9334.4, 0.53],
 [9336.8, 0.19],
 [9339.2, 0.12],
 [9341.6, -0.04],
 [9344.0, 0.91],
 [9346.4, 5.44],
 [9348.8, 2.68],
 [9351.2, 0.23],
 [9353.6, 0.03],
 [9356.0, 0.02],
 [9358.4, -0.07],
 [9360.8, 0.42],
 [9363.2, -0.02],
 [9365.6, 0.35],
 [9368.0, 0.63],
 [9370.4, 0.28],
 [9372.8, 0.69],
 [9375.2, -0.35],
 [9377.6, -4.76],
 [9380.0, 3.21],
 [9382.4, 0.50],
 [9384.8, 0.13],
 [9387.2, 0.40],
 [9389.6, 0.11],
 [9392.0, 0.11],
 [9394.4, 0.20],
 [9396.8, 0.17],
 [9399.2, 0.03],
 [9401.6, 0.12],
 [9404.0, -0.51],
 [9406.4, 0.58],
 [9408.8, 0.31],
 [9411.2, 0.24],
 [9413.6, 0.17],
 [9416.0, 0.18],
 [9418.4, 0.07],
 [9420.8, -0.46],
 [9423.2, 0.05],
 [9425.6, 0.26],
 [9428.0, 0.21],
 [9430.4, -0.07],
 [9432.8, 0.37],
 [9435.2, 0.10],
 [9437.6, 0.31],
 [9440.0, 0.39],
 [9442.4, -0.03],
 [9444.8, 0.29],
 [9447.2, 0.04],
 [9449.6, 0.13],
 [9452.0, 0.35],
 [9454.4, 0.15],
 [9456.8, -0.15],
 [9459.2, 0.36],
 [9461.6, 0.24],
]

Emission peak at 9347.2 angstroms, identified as [O III]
